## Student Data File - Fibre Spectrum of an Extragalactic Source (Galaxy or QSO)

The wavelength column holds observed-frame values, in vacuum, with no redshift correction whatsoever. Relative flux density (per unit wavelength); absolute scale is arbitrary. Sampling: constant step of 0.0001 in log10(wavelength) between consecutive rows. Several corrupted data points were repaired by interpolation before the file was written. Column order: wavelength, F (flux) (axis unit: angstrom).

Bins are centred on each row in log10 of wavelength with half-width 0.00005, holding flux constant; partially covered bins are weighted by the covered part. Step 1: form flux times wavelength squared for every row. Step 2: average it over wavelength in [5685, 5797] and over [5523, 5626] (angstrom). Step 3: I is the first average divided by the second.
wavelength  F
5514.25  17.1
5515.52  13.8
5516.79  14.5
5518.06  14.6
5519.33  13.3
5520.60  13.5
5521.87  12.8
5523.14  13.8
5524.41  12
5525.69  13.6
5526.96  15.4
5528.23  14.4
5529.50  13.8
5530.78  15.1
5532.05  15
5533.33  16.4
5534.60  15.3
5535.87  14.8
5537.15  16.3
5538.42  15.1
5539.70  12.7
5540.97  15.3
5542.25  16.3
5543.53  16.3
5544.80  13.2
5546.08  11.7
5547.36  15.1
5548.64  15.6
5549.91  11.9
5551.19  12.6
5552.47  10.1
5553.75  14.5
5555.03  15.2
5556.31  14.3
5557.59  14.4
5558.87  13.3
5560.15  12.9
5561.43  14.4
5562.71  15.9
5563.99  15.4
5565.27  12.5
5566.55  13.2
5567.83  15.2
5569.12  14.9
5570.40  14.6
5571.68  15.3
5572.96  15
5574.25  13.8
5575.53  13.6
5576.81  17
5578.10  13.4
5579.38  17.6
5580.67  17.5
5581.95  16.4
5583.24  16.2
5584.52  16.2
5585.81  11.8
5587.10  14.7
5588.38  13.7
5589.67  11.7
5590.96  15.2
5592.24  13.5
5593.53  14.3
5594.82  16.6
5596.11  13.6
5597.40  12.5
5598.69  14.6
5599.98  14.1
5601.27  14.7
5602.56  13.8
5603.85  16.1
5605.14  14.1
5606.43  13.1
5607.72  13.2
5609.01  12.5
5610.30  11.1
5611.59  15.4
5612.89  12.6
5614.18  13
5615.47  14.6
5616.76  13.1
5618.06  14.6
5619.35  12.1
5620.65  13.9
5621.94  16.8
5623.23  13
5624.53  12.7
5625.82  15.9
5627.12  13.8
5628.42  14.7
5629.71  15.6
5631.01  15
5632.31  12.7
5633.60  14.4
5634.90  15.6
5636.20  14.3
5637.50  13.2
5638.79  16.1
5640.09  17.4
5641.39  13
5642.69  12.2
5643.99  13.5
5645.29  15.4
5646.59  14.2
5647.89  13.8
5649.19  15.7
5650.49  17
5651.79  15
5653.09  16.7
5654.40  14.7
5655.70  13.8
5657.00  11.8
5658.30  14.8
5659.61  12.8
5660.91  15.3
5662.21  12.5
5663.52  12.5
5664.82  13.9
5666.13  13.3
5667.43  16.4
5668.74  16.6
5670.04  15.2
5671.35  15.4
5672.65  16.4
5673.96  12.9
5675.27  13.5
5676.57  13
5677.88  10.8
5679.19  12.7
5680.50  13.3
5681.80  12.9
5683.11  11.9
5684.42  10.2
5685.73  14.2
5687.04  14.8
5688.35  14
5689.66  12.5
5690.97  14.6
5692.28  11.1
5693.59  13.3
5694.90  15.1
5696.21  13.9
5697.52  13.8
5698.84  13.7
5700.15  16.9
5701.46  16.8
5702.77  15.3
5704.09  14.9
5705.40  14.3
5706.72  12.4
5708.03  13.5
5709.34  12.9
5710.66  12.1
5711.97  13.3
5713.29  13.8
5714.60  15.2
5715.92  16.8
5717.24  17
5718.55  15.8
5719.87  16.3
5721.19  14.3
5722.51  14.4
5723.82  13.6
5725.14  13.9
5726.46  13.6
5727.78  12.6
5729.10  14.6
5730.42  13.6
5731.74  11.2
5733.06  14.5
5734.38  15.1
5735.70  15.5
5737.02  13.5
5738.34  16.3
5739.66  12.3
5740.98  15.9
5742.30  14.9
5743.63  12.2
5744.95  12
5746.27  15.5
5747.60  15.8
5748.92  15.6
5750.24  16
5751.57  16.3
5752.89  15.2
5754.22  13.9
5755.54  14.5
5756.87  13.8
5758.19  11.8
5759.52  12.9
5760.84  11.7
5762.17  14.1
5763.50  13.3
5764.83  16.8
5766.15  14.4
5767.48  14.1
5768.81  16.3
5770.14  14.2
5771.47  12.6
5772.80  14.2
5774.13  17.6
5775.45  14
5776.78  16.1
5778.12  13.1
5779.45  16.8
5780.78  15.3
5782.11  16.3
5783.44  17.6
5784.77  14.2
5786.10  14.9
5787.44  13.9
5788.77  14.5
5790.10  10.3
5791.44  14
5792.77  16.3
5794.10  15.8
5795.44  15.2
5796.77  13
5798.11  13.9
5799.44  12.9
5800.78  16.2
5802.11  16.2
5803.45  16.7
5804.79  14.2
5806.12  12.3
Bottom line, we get 1.1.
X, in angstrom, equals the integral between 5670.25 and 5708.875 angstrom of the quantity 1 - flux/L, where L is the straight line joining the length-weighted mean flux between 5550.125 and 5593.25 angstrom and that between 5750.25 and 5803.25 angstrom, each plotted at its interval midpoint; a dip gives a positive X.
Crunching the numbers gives 2.07 angstrom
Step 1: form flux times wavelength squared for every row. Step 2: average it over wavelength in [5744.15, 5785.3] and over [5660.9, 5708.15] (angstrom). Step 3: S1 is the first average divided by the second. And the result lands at 1.1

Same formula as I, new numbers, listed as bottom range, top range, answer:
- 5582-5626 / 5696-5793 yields 1.09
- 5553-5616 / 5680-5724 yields 1.03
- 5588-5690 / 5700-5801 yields 1.07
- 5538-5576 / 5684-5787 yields 1.08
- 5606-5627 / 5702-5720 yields 1.10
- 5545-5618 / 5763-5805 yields 1.13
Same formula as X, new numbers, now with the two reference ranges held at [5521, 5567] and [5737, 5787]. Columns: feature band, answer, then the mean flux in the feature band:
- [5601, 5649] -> 0.9 angstrom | 14.1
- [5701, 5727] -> 0.1 angstrom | 14.5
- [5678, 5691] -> 1.4 angstrom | 12.9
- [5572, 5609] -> -0.7 angstrom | 14.5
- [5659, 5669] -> 0.3 angstrom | 14.1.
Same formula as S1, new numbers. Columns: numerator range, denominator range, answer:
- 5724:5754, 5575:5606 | 1.03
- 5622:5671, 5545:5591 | 1.04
